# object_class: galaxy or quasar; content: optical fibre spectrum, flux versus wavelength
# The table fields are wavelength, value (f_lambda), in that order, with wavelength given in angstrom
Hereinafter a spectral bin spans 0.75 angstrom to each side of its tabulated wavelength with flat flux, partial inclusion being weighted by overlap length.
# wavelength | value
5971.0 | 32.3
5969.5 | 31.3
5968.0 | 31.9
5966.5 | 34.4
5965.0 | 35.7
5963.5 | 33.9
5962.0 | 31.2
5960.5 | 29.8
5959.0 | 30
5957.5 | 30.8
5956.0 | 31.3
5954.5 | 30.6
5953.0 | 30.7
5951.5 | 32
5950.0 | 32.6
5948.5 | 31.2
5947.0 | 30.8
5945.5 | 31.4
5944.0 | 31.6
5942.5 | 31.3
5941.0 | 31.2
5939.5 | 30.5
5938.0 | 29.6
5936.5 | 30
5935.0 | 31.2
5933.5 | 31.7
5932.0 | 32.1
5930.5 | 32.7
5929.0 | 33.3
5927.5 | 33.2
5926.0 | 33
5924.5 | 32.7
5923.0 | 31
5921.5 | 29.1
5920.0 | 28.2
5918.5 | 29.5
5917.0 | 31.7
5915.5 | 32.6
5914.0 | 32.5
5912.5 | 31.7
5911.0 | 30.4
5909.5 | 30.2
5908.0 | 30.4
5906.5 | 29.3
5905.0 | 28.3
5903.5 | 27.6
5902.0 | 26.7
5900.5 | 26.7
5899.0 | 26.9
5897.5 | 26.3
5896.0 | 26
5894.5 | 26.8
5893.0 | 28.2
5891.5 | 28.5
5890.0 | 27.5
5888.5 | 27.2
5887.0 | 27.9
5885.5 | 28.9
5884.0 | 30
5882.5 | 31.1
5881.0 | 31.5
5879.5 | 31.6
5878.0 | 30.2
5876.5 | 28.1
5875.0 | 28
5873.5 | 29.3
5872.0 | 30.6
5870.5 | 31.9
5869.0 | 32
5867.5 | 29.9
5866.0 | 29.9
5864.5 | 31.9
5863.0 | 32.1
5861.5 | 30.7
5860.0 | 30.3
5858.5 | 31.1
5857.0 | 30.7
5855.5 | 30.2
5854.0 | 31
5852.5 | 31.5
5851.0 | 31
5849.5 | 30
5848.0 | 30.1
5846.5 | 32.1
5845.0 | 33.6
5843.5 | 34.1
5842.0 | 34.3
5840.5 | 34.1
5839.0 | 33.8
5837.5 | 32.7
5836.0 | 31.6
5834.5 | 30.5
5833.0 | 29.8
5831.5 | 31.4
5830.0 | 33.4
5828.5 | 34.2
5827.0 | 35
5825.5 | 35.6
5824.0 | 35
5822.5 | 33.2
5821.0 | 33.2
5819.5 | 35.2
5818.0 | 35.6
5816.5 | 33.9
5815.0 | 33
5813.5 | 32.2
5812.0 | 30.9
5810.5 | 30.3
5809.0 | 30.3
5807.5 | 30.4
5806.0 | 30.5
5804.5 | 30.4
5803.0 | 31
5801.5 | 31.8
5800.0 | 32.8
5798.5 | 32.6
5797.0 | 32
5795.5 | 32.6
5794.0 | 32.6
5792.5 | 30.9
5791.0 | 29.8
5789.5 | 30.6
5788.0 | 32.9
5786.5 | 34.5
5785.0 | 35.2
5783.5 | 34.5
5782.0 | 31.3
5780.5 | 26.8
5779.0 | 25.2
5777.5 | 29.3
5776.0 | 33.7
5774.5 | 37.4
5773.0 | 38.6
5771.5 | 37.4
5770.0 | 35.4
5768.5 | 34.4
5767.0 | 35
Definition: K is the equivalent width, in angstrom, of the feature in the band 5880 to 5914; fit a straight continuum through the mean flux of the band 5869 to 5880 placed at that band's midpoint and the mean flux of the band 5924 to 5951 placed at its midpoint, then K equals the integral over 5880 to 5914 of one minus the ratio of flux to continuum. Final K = 2.2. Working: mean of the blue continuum 30.1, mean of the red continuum 31.7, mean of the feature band 28.7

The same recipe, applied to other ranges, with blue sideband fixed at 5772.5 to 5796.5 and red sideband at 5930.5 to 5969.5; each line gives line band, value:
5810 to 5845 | -1.3 angstrom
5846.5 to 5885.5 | 1.6 angstrom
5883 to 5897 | 1.7 angstrom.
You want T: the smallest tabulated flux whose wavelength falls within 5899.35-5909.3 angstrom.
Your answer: 26.7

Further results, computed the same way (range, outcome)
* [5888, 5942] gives 26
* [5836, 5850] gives 30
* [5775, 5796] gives 25.2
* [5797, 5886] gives 28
